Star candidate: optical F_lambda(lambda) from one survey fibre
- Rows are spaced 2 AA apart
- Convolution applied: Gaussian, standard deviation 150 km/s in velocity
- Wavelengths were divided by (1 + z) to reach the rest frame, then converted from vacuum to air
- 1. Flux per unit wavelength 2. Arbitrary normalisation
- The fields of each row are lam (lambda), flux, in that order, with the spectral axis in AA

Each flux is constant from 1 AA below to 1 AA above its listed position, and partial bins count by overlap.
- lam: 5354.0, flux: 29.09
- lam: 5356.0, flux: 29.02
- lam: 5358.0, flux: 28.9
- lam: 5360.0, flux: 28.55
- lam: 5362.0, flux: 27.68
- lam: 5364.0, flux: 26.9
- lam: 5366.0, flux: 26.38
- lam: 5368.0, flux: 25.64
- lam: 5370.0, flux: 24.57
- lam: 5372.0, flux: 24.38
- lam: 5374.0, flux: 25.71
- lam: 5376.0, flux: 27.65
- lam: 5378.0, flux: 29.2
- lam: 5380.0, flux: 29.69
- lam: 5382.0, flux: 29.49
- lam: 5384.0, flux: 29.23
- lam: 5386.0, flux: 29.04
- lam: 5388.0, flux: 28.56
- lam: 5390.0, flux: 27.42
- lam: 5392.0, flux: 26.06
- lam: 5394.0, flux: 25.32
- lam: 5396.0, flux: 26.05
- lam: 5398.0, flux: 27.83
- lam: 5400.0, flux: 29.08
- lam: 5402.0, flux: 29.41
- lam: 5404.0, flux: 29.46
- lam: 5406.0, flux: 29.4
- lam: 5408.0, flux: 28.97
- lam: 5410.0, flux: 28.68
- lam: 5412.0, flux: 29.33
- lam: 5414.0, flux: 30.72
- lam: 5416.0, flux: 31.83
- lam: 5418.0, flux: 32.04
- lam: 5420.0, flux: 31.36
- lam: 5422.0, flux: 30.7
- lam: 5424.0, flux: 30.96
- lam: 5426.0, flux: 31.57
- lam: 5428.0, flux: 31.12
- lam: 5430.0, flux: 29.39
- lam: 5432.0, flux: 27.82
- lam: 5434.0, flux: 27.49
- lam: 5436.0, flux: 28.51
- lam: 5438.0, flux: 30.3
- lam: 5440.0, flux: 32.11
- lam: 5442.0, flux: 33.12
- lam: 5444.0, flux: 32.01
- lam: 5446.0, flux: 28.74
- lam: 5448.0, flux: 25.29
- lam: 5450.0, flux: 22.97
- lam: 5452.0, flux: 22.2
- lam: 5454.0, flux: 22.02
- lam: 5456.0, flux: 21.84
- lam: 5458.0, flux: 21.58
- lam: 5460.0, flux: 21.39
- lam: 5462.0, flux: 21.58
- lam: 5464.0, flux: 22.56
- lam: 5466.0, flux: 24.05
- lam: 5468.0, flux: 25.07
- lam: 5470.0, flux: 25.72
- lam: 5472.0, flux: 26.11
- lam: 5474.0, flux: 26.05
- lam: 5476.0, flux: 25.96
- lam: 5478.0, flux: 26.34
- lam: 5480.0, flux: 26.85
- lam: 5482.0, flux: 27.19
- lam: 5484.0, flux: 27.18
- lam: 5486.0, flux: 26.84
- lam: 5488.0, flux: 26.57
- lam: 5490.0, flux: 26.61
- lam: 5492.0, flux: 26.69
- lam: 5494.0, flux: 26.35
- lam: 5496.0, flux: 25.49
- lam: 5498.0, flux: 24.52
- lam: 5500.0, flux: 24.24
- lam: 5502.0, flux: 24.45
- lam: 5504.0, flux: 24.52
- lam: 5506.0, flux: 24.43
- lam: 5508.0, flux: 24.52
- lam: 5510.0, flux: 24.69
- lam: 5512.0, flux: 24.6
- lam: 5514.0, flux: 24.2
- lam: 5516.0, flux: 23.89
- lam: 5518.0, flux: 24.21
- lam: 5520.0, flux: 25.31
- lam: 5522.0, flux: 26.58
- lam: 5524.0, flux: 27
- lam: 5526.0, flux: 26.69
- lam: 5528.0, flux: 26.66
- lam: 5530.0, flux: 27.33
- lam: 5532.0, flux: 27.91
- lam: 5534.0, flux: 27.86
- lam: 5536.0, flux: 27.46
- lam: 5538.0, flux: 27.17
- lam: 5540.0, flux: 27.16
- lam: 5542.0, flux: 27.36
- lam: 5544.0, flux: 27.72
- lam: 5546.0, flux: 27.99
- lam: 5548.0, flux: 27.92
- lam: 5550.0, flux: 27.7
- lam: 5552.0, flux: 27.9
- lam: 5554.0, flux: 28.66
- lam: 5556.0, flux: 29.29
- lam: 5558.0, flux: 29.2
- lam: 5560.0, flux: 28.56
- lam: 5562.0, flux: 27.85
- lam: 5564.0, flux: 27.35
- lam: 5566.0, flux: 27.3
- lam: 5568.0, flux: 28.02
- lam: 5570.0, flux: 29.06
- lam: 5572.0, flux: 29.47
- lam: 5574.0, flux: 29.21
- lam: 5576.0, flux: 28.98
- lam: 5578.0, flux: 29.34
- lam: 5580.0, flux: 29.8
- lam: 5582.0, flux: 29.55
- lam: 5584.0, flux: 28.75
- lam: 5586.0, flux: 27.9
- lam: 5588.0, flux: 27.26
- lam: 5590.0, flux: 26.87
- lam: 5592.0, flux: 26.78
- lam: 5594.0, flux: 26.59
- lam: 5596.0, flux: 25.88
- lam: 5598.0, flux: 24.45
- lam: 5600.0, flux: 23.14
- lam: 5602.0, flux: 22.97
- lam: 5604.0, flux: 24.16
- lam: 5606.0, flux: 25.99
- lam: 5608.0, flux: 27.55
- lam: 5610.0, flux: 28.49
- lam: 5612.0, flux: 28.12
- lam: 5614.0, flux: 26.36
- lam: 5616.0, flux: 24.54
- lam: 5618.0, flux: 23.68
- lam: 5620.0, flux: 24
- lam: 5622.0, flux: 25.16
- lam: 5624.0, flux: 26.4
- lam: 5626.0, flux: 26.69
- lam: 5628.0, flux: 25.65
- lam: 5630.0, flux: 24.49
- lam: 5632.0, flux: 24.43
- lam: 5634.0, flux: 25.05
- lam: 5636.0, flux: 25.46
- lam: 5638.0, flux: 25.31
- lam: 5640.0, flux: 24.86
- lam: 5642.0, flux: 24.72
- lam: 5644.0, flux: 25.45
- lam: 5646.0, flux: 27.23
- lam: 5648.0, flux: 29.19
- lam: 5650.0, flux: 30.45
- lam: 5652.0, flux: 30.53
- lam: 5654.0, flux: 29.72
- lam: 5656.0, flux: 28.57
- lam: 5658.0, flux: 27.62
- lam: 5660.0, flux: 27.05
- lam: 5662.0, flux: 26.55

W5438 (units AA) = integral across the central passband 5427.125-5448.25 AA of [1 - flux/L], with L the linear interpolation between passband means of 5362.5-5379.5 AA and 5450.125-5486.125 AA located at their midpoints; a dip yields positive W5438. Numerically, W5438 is -4.01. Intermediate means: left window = 26.4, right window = 24.4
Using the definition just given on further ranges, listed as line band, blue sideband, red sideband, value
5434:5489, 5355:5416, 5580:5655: 3.0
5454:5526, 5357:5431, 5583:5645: 6.2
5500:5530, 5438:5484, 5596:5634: 0.4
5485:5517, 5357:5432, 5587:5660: 2.7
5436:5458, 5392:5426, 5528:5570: 1.6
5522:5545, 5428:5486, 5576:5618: -0.7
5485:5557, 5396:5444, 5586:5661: 4.6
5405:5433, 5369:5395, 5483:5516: -3.7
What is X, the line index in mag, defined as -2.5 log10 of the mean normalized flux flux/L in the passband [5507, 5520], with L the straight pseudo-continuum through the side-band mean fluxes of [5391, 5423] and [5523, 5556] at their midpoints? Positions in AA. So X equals 0.14 mag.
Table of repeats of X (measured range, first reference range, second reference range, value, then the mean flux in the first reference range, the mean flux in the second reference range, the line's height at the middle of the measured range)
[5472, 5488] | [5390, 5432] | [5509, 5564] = 0.059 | 29.4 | 27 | 28.1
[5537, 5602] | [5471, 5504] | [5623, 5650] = -0.071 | 26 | 25.9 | 26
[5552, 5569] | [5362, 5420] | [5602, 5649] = -0.073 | 28.2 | 25.7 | 26.4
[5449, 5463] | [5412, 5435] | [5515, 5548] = 0.315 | 30.4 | 26.8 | 29.3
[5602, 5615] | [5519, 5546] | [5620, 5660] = 0.012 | 27.1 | 26.6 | 26.8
